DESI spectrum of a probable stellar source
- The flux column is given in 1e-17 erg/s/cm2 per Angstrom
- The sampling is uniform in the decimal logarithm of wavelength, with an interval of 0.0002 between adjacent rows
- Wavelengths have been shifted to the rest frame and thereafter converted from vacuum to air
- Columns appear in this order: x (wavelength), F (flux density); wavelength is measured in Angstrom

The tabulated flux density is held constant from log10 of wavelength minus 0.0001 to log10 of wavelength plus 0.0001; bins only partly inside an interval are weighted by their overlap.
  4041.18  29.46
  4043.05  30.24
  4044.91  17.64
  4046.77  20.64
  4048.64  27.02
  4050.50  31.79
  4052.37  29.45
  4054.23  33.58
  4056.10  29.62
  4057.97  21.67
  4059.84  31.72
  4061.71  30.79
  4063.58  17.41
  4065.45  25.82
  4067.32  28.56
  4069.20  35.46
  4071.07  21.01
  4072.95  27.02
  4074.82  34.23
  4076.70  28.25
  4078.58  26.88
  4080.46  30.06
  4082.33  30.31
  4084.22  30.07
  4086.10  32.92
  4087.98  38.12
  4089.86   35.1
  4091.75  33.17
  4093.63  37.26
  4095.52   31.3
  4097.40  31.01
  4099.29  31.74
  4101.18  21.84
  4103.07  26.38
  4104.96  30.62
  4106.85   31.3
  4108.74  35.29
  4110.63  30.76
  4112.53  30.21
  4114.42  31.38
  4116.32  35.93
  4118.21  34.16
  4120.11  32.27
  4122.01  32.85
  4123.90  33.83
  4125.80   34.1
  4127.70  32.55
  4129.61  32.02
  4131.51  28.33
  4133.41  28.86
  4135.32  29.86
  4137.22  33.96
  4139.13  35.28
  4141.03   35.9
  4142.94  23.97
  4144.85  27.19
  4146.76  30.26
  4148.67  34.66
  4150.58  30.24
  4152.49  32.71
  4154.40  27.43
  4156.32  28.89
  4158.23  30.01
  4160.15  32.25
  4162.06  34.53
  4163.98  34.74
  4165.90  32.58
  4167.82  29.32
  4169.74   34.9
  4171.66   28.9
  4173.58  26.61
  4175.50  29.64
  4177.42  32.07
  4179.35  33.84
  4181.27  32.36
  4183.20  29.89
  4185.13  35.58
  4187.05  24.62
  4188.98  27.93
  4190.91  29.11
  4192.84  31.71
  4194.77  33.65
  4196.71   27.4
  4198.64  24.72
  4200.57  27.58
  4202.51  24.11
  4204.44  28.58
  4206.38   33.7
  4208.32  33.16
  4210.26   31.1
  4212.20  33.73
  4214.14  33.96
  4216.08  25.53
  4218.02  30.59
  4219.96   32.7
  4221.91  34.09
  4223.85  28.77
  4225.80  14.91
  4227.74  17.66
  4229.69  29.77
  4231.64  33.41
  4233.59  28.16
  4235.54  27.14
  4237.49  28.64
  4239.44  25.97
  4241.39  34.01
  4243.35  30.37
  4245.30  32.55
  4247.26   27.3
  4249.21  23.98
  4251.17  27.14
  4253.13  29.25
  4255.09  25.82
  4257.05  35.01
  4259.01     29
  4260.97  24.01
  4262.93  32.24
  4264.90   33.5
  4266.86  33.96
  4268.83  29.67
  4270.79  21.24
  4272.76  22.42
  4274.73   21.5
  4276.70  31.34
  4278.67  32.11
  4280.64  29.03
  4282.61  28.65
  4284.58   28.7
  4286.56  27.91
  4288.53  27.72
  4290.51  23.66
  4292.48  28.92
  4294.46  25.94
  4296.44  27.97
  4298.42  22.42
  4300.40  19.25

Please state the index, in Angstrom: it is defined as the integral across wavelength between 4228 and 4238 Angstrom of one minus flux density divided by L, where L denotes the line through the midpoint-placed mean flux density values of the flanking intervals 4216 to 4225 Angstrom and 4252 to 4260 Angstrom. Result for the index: 0.53 Angstrom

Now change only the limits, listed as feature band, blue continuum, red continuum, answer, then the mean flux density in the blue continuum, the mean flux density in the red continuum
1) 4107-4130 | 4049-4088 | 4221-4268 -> -3.2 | 29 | 28.6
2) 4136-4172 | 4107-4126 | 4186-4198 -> -0.6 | 33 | 29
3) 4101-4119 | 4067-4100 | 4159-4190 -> 0.1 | 31.3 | 31.2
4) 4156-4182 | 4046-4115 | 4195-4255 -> -2.2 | 29.7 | 28.7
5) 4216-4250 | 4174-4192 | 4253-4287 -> 1.4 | 30.5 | 28.6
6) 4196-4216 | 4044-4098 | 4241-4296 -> -0.7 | 29.2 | 28.4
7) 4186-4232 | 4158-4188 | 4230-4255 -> 2.0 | 31.4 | 28.9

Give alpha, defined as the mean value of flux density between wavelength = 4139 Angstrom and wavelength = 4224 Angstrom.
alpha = 30.7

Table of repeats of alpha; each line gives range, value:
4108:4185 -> 31.6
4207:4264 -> 29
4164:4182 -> 31.3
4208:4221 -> 31.5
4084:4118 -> 32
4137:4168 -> 31.4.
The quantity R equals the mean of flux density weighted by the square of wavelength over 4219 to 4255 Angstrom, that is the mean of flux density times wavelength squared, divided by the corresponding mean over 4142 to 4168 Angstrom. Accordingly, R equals 1.0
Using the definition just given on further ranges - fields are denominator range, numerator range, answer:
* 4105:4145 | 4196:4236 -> 0.94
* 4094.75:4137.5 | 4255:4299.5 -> 0.96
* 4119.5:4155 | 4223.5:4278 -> 0.94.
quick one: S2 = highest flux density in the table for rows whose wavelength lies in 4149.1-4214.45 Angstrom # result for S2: 35.58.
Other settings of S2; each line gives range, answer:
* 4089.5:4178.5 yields 37.26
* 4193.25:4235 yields 34.09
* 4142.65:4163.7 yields 34.66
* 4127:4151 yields 35.9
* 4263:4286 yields 33.96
